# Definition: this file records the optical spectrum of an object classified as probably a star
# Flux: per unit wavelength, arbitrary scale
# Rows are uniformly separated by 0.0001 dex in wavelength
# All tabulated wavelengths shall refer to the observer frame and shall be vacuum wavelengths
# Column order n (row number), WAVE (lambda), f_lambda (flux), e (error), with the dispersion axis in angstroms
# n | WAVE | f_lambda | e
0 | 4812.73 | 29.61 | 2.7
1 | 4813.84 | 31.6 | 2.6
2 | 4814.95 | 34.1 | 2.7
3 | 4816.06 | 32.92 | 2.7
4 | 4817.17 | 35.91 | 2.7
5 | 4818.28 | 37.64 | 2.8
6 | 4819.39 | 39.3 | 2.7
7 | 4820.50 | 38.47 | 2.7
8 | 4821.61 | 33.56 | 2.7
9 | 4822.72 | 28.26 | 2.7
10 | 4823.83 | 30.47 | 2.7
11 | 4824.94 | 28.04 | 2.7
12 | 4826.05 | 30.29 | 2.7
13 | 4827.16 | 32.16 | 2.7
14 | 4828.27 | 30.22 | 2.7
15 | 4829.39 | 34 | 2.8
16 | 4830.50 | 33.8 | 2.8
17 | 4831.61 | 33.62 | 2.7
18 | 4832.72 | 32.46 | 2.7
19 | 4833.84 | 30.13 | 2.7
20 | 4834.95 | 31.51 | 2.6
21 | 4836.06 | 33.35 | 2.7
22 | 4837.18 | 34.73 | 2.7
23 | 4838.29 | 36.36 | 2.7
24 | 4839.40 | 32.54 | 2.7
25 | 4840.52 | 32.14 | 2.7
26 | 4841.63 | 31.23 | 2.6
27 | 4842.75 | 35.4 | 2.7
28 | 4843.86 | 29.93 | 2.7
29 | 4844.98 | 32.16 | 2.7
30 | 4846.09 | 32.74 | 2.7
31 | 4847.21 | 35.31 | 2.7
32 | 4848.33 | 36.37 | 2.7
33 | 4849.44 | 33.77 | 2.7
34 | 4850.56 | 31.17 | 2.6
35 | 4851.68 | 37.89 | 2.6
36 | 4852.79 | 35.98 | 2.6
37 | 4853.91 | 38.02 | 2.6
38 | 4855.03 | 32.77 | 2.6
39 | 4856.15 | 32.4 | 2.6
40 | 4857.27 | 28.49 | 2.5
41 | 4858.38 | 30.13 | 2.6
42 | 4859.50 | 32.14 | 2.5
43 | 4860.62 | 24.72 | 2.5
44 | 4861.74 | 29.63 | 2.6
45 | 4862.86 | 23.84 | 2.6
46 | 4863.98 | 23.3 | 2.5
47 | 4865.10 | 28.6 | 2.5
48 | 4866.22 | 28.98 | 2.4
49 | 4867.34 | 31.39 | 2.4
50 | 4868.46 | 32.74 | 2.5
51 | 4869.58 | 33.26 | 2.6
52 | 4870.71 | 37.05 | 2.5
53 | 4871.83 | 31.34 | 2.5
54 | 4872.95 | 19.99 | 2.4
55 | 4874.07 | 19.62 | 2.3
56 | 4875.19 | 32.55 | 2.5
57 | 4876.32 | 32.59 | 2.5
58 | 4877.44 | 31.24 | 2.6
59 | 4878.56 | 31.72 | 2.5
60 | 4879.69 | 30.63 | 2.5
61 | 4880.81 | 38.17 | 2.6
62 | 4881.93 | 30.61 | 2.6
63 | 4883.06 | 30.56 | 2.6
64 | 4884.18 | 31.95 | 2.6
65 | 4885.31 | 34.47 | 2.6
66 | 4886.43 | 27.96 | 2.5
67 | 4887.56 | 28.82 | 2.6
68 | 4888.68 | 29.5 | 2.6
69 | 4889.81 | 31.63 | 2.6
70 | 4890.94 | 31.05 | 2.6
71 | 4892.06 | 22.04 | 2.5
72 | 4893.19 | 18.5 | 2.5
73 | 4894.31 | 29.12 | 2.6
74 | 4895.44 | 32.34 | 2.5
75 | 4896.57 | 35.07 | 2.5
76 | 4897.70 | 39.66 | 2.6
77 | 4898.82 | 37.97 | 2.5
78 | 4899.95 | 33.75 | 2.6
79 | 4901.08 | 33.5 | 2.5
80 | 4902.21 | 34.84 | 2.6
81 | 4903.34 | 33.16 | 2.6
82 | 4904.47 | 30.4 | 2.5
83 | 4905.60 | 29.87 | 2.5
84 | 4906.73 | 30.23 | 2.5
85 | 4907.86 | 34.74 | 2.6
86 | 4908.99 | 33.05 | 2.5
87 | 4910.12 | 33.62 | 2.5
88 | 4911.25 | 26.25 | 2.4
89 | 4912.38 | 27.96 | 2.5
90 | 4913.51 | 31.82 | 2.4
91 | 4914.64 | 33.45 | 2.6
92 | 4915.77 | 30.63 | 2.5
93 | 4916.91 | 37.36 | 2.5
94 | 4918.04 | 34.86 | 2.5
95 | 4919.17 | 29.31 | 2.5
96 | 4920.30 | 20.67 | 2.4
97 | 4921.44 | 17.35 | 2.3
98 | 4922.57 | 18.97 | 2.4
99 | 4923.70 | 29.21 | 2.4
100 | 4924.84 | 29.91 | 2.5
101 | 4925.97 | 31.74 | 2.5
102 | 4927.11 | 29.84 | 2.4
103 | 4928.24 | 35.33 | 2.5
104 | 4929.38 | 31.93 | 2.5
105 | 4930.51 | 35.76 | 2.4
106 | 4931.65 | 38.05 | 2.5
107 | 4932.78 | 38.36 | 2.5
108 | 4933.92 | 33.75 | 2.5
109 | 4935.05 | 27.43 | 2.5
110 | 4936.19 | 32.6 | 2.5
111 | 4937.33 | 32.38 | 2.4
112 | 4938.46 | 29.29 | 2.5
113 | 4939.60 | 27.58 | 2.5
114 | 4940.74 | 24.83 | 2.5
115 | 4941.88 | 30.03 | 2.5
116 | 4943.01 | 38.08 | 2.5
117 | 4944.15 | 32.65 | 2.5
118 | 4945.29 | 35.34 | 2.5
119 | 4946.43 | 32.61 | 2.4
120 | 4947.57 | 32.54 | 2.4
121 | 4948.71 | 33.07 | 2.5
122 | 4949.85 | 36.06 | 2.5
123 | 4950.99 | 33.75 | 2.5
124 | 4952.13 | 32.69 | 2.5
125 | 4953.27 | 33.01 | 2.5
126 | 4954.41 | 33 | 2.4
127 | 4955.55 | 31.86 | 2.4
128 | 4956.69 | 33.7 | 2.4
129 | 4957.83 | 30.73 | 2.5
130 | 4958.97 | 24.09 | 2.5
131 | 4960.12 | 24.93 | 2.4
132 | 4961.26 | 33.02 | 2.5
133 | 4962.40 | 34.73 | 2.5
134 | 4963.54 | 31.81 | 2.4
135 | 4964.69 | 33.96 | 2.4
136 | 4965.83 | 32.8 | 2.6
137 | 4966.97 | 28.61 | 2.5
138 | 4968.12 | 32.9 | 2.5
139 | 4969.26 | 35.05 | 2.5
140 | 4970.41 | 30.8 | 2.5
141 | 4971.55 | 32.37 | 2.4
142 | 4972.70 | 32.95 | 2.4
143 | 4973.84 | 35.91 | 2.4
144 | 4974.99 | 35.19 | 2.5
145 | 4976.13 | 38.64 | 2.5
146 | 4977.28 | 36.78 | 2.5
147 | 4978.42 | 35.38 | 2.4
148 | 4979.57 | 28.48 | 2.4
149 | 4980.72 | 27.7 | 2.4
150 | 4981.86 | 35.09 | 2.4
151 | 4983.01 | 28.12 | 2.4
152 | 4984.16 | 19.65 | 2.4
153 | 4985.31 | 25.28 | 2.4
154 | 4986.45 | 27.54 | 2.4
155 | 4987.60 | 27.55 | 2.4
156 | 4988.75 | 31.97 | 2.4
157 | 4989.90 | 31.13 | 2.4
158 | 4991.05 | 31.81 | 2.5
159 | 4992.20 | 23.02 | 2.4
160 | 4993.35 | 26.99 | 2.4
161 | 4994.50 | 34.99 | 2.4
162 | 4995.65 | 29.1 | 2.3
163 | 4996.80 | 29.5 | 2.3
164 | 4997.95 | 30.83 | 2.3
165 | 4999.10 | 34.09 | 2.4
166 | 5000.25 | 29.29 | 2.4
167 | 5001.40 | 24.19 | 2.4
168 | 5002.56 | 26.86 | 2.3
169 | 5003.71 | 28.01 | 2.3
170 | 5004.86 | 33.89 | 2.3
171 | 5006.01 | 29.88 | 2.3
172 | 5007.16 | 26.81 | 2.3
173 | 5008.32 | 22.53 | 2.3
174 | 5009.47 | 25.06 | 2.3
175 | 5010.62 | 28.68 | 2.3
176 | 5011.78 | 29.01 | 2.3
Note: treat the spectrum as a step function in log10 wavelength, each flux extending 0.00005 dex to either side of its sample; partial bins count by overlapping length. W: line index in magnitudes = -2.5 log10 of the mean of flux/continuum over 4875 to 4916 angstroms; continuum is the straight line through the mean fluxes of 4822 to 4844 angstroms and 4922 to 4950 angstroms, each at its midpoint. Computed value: 0.015 mag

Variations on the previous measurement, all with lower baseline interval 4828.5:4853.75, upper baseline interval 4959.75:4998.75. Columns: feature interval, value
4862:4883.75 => 0.105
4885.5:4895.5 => 0.170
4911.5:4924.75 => 0.138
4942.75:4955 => -0.072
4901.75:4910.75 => -0.002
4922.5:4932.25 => 0.004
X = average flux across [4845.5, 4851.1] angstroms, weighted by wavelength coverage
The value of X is 33.9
